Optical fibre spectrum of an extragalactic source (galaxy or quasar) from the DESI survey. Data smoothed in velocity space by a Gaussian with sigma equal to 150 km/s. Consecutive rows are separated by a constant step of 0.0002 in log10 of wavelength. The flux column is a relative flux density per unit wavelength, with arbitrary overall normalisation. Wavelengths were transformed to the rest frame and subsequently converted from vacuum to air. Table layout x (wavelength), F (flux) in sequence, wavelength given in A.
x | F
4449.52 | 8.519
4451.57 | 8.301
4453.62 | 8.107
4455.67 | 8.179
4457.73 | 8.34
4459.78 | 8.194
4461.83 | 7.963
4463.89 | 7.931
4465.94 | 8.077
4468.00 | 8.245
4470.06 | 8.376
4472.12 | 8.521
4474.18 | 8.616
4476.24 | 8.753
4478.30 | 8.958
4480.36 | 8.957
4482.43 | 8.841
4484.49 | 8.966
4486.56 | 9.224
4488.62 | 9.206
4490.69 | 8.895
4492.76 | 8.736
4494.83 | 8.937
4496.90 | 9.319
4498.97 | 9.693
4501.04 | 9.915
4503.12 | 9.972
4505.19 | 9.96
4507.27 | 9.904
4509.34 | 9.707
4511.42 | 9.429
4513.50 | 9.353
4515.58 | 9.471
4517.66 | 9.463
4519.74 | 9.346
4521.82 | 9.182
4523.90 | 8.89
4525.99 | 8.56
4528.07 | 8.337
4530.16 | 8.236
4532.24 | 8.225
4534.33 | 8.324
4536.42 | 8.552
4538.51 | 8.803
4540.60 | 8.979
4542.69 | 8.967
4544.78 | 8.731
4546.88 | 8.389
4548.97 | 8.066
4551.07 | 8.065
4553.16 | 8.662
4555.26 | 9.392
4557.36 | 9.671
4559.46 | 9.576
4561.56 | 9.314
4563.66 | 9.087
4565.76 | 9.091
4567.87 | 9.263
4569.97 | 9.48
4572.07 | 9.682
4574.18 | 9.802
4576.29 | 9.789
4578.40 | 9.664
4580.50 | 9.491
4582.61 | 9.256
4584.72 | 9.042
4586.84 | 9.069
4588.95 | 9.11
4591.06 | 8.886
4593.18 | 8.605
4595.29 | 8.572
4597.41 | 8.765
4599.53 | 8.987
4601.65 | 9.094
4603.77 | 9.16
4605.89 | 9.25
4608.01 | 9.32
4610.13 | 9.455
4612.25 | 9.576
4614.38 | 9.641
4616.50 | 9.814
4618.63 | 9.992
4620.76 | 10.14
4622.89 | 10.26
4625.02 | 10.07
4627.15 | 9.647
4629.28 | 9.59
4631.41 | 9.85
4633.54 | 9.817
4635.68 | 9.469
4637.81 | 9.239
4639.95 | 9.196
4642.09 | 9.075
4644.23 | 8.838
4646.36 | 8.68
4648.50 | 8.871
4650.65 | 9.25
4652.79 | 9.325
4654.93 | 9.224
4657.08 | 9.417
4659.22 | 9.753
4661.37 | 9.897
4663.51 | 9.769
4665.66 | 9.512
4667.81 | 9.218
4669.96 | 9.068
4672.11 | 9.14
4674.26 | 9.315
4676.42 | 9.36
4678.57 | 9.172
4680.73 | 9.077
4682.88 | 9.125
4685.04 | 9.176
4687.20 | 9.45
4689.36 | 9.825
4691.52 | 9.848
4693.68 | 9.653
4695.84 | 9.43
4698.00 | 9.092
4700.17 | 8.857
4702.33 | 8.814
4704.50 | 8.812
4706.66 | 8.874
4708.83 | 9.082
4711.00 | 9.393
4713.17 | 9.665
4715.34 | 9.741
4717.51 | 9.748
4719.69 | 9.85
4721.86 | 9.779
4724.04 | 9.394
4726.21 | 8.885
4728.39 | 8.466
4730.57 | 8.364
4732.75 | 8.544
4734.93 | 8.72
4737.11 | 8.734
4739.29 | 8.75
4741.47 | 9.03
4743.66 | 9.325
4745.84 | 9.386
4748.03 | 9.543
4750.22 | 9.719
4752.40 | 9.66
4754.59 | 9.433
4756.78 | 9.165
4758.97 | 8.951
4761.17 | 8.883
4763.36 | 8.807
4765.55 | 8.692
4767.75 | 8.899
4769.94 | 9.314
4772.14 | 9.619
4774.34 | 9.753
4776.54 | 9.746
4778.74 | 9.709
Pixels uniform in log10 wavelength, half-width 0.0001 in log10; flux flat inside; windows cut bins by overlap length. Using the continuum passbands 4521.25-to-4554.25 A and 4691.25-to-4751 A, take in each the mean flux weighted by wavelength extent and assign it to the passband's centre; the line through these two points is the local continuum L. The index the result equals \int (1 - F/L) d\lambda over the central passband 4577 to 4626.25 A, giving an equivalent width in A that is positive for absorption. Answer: -3.3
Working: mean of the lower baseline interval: 8.55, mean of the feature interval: 9.36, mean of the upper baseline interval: 9.18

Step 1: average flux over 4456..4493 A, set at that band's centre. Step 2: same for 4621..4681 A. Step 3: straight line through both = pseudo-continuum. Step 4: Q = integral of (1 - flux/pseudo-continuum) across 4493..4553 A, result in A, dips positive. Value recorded -1.4 A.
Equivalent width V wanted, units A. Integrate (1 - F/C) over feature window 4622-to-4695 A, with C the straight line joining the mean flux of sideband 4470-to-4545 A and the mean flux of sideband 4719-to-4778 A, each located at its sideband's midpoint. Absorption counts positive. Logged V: -2.4 A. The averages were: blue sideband 9.05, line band 9.42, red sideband 9.16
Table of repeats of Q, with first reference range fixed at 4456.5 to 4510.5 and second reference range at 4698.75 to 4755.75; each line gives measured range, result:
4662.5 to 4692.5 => -0.8 A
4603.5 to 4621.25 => -1.1 A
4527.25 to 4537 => 0.7 A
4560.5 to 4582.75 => -1.1 A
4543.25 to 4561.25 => 0.3 A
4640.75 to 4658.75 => 0.0 A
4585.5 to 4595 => 0.2 A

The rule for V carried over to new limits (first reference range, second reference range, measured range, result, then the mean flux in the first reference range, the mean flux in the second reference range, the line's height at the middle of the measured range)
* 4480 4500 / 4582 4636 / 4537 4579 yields 0.69 A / 9.08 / 9.4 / 9.26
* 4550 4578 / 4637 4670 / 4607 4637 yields -1.52 A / 9.3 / 9.28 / 9.29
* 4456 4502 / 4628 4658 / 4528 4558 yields 1.11 A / 8.75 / 9.28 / 8.95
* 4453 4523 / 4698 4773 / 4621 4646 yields -1.31 A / 8.97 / 9.14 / 9.07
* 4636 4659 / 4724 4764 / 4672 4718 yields -1.05 A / 9.15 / 9.03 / 9.09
